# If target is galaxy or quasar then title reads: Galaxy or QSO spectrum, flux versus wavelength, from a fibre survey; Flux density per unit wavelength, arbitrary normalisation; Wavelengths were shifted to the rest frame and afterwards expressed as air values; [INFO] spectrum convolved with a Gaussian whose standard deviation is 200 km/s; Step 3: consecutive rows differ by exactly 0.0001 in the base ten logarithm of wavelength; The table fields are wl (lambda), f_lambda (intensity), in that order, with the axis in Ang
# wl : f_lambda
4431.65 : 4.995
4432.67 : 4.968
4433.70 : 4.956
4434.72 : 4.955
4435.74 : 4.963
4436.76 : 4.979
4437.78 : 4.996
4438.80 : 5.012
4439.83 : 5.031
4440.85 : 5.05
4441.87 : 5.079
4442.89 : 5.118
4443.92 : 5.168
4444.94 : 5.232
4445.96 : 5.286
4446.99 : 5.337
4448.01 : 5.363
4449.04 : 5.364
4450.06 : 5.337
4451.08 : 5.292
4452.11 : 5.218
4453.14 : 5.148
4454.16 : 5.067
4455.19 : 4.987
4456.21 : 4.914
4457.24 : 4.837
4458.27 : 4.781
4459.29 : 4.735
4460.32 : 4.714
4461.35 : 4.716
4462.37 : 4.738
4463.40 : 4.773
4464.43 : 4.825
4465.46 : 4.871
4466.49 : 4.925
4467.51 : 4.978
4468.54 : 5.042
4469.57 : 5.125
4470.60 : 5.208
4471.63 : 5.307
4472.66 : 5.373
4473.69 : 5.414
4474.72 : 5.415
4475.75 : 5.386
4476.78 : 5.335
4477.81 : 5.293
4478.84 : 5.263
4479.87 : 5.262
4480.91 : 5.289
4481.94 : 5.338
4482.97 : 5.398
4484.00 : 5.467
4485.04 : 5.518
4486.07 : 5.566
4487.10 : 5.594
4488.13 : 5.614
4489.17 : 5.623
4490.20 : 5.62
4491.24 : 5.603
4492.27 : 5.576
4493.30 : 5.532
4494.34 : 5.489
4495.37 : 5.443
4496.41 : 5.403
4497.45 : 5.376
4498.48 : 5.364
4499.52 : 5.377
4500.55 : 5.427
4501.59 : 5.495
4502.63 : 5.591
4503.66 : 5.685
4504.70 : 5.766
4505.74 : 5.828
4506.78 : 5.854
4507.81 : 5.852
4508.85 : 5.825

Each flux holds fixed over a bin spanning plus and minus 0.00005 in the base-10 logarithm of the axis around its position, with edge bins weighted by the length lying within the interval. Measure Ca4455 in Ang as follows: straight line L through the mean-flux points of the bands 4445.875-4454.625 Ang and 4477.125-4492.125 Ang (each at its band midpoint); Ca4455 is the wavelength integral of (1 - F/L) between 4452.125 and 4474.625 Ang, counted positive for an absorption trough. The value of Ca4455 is 1.5 Ang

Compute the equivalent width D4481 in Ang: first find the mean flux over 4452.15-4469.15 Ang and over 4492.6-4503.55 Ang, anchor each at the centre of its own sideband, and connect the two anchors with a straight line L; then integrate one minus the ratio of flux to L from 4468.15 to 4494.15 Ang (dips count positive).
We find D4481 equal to -1.0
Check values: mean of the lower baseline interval 4.89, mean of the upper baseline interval 5.46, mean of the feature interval 5.41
